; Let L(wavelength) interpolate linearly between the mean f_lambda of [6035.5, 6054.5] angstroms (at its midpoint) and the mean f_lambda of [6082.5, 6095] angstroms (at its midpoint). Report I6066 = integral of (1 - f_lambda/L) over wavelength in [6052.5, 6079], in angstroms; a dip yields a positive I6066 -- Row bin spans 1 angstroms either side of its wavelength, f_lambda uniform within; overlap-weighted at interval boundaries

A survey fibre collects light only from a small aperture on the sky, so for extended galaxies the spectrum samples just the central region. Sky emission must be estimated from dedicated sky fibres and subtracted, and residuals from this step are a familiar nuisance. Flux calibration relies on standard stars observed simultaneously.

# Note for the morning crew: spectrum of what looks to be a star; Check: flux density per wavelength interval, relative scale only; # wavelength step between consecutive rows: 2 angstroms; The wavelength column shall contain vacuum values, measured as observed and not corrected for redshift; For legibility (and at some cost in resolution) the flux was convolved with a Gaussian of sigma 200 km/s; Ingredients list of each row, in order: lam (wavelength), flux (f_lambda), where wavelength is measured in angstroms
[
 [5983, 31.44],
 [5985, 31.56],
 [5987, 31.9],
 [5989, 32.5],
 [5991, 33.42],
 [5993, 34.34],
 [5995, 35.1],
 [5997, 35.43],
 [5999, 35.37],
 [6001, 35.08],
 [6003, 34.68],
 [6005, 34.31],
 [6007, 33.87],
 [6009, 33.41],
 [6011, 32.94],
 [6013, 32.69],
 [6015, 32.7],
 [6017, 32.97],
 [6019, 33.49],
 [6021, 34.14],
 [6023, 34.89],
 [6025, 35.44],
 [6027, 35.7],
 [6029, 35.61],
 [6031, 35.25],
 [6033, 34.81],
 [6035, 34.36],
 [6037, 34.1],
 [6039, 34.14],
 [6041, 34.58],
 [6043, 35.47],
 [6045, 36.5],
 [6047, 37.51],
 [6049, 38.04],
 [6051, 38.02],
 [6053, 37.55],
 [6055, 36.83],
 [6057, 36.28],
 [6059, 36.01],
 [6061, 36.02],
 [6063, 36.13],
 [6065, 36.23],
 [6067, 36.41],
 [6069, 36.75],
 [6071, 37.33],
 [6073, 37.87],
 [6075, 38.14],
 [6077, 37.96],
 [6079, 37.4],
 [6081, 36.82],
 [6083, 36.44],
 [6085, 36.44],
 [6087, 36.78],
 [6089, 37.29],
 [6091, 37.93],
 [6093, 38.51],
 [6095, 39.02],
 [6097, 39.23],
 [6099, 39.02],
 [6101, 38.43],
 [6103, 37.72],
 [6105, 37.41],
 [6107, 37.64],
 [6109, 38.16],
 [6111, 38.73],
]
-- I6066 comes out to -0.1 angstroms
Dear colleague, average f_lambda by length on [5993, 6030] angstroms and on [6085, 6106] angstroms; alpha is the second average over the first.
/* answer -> 1.11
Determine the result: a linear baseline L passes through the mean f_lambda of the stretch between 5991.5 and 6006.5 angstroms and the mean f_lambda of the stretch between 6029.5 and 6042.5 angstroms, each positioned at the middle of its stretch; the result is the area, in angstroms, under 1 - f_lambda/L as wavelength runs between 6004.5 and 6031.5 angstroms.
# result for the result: 0.5 angstroms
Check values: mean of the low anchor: 34.8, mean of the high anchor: 34.6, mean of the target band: 34.1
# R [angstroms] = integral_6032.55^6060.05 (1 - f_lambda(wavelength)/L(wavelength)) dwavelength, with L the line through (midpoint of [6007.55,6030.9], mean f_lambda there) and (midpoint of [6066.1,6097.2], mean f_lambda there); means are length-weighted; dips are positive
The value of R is -0.4 angstroms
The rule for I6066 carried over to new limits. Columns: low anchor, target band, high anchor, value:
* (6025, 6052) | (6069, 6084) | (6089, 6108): 0.0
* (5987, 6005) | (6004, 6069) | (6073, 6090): 0.9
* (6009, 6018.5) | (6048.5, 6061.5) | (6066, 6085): -0.4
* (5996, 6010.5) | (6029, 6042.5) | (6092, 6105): 0.5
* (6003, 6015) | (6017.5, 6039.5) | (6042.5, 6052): 0.4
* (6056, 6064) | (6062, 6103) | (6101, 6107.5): -0.6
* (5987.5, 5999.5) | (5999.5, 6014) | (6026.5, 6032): 0.3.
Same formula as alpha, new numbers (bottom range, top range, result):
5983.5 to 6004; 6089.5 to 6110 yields 1.13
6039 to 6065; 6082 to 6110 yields 1.04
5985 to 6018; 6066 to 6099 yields 1.11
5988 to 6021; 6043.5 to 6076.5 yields 1.09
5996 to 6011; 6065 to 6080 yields 1.08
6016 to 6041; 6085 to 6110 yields 1.10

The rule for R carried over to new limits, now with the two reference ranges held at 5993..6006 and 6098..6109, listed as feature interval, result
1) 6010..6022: 0.8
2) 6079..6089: 0.2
